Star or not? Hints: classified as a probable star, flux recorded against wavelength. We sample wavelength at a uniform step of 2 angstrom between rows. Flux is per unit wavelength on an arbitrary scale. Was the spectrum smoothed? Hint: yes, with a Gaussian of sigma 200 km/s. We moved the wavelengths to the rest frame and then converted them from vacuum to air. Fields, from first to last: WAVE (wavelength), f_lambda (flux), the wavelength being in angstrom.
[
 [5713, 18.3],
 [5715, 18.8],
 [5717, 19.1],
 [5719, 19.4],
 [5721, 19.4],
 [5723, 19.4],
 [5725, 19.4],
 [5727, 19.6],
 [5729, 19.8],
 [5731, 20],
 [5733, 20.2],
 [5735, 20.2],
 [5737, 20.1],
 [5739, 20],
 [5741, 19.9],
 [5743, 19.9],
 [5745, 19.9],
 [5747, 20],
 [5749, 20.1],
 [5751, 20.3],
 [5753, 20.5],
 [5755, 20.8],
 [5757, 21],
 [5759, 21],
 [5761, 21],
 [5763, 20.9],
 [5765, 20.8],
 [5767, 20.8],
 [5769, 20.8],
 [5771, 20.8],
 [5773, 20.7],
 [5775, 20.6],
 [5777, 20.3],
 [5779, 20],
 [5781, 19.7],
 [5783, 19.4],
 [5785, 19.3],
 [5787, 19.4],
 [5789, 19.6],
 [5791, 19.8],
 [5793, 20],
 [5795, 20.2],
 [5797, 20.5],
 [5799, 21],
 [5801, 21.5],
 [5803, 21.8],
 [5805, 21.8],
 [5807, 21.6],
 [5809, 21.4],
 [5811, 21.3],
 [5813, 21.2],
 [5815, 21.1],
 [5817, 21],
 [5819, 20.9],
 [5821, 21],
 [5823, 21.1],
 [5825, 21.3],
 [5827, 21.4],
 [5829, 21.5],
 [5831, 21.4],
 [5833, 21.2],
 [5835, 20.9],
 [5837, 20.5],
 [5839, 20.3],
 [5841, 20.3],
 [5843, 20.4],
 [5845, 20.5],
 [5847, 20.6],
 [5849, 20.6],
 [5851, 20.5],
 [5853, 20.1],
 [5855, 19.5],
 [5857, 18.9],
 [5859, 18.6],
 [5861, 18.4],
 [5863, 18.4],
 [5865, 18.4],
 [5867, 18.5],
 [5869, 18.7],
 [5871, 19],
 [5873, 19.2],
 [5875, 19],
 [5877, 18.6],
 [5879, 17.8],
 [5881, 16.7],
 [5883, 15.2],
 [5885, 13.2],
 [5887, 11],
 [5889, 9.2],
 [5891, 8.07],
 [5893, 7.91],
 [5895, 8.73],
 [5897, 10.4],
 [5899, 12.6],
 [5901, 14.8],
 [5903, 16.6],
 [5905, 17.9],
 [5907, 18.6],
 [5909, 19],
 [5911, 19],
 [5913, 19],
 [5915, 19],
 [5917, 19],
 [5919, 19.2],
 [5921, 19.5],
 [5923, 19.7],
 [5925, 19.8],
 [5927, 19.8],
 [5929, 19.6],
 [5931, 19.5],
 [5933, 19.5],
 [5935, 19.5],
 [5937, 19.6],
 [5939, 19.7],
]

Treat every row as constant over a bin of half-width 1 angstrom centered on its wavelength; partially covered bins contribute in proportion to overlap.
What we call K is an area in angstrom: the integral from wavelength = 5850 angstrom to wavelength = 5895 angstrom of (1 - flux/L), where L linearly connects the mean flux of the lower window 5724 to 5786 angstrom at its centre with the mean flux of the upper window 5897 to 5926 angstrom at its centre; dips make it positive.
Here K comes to 5.1 angstrom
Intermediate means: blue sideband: 20.3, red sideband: 17.9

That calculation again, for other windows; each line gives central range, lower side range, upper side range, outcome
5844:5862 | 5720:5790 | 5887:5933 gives -2.1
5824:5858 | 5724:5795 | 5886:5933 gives -5.0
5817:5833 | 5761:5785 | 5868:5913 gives -2.8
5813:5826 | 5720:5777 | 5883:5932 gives -2.0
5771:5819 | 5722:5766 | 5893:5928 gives -3.4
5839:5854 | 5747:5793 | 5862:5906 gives -3.3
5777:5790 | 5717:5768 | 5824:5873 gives 0.3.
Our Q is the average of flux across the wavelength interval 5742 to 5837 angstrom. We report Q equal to 20.7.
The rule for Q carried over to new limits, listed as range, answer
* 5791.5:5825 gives 21.1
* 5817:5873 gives 20.1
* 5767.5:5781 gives 20.5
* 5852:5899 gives 15.7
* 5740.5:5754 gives 20.1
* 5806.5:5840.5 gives 21.1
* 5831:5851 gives 20.6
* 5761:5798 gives 20.2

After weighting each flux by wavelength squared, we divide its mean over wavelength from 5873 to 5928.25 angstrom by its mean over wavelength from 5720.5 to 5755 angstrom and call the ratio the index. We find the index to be 0.85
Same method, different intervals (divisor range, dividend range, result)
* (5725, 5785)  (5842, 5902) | 0.84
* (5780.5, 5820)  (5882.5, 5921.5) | 0.74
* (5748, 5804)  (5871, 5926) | 0.81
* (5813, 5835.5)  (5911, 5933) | 0.95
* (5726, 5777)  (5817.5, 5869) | 1.02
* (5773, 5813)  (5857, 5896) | 0.78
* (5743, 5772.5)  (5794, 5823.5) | 1.05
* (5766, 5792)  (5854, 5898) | 0.80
